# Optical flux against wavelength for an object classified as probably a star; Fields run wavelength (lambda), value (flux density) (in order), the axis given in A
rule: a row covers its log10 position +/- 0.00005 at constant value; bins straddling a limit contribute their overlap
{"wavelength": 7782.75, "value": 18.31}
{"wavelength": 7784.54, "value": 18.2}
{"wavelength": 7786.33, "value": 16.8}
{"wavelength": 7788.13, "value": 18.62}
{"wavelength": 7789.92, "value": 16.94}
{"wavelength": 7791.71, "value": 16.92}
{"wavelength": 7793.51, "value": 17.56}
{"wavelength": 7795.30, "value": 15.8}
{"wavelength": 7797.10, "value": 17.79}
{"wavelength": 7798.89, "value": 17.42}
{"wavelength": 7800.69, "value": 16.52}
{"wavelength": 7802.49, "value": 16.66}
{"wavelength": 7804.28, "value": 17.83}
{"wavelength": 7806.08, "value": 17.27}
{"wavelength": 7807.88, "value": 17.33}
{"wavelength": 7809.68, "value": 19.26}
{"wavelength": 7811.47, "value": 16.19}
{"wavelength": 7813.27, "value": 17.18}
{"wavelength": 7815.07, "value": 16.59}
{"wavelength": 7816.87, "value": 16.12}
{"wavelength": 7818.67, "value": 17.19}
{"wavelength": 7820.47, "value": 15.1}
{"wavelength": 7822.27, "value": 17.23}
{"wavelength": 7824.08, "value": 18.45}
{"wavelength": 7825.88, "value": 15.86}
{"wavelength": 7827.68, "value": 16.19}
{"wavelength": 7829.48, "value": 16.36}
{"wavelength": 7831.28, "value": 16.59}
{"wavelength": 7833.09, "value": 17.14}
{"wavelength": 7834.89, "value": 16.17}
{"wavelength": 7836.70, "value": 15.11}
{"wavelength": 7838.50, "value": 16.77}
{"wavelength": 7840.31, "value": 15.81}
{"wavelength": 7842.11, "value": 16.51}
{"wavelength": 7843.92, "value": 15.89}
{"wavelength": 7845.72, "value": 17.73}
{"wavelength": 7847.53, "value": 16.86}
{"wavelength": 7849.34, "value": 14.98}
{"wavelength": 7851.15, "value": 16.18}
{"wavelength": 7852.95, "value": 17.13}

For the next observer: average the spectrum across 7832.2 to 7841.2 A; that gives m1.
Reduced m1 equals 16.2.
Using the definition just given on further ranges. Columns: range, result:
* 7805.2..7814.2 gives 17.4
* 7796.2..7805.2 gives 17.2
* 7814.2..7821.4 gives 16.3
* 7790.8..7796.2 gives 16.8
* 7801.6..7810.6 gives 17.7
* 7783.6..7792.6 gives 17.5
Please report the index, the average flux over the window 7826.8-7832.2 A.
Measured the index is 16.4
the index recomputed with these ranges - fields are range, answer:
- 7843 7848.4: 16.8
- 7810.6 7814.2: 16.7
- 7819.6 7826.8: 16.7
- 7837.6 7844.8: 16.2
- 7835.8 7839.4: 16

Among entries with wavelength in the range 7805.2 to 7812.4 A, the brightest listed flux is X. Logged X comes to 19.26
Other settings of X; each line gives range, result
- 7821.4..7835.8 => 18.45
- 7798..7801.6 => 17.42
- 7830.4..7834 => 17.14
